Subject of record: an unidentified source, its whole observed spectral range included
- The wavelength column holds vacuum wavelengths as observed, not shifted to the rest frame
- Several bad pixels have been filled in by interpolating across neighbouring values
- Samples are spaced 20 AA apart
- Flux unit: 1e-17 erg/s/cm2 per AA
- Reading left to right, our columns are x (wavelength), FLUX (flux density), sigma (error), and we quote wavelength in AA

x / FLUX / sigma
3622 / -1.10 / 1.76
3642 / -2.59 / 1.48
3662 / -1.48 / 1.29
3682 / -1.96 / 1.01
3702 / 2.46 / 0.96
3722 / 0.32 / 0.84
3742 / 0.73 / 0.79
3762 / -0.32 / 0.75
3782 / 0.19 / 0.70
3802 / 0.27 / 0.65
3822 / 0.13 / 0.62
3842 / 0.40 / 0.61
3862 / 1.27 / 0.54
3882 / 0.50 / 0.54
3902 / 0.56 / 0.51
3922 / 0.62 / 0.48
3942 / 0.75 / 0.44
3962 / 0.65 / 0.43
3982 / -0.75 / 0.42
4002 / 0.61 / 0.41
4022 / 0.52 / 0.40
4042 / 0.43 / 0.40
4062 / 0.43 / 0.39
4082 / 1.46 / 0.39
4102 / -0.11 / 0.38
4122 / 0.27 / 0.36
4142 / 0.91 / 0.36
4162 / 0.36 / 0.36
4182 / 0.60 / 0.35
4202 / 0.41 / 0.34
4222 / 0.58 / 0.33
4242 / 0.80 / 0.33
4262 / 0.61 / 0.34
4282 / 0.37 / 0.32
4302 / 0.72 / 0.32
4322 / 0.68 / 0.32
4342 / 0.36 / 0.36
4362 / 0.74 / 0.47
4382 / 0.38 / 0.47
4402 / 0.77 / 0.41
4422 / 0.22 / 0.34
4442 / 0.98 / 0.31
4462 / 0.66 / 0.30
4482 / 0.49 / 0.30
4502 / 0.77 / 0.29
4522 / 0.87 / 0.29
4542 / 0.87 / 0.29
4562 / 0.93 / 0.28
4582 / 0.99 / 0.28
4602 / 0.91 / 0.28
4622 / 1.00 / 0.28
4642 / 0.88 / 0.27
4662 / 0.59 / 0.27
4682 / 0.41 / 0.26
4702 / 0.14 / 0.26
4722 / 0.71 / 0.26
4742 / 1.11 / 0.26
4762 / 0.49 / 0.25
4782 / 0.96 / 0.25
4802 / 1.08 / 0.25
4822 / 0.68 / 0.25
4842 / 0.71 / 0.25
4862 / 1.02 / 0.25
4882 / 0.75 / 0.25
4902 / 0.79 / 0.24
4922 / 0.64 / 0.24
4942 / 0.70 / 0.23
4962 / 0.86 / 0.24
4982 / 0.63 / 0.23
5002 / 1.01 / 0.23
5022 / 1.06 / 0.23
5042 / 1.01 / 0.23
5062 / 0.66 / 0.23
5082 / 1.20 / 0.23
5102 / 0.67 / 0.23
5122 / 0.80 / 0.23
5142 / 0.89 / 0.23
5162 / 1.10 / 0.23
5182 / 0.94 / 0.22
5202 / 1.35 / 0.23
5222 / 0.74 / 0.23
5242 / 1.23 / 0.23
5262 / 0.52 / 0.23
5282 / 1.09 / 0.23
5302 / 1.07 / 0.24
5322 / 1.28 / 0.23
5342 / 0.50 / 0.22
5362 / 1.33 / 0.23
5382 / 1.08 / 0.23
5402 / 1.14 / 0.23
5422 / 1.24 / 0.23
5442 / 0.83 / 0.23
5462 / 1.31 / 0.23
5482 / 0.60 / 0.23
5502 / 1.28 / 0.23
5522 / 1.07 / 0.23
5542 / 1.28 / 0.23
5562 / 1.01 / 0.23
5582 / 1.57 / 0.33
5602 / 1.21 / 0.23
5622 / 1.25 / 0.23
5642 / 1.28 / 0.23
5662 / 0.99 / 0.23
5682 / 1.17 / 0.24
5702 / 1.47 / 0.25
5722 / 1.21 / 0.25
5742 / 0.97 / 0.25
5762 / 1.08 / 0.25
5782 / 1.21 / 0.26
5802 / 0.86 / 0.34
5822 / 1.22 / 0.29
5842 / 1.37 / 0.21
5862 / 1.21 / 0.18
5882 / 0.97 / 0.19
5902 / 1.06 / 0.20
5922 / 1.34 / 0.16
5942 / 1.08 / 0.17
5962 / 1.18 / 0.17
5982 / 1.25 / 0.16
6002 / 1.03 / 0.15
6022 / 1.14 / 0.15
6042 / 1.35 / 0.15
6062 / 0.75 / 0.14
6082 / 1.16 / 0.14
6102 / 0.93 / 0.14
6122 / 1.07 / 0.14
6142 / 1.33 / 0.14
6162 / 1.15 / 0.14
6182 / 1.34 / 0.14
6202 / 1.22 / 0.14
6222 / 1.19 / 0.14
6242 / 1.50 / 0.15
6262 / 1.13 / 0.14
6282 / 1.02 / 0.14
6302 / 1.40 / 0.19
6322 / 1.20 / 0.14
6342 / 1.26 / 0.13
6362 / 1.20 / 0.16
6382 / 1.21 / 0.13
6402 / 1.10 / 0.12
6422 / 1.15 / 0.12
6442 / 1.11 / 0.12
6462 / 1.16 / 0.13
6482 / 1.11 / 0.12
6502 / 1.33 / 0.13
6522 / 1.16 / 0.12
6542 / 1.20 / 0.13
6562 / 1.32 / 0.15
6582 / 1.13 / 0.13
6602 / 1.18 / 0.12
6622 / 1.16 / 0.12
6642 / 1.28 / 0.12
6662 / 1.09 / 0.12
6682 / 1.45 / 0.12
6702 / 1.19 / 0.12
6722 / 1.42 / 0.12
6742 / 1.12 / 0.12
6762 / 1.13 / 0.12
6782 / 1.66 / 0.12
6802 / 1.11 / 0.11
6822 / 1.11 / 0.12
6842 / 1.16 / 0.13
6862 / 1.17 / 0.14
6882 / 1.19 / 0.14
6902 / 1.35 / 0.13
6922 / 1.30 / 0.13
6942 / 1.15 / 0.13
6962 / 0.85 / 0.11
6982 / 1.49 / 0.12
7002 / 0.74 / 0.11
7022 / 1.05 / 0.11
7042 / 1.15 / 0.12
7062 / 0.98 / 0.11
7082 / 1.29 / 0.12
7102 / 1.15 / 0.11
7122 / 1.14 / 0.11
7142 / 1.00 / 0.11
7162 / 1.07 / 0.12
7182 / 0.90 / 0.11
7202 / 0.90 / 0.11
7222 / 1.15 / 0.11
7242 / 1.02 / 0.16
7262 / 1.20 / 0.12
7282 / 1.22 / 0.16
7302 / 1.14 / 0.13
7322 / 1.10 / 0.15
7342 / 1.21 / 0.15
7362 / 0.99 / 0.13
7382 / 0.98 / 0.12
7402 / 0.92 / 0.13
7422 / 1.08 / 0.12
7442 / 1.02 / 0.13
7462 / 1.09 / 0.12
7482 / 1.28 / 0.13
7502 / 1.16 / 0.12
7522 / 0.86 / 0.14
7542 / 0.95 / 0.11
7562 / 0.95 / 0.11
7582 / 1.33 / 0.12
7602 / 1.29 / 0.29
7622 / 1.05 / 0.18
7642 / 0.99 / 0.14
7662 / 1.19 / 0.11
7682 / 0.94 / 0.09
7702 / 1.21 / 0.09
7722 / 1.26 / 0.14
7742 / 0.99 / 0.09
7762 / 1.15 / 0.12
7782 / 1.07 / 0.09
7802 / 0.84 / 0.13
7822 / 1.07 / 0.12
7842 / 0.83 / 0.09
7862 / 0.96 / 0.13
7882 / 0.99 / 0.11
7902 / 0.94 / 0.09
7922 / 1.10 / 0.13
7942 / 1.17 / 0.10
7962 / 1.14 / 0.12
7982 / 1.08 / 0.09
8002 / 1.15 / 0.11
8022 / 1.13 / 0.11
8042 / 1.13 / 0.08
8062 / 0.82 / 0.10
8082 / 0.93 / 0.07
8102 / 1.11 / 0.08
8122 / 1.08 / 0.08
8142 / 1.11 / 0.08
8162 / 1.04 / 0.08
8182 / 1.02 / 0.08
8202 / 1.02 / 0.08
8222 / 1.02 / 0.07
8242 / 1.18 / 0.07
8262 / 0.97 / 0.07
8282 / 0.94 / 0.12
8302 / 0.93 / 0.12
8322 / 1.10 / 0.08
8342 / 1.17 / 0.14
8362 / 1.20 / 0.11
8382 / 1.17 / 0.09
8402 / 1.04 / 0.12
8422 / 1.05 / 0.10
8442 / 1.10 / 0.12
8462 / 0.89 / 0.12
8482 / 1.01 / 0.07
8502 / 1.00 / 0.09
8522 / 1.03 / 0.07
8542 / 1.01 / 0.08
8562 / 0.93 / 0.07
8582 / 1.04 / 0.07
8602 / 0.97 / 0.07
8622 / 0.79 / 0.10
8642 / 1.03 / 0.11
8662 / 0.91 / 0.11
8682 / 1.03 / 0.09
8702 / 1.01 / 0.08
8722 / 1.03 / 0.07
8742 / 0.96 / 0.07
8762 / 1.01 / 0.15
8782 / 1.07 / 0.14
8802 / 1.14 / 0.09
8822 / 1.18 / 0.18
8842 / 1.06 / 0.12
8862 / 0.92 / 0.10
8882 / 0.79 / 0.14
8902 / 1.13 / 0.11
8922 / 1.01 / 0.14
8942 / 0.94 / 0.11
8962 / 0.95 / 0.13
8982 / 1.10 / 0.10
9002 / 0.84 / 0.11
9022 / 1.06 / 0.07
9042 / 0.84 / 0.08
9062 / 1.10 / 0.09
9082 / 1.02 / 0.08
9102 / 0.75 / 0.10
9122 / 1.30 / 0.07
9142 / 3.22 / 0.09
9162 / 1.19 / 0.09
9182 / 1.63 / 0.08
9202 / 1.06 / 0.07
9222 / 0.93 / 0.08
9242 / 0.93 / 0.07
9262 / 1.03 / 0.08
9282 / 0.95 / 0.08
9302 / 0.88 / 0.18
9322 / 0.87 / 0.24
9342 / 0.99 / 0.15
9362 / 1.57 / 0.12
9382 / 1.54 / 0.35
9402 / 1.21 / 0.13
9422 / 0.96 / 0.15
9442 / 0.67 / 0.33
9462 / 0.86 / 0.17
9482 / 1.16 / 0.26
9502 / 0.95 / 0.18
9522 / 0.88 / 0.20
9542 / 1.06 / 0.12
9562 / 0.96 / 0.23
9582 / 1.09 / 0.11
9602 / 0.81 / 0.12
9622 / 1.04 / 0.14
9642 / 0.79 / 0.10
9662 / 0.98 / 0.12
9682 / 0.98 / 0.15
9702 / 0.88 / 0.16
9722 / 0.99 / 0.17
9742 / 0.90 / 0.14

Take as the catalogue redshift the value 0.393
